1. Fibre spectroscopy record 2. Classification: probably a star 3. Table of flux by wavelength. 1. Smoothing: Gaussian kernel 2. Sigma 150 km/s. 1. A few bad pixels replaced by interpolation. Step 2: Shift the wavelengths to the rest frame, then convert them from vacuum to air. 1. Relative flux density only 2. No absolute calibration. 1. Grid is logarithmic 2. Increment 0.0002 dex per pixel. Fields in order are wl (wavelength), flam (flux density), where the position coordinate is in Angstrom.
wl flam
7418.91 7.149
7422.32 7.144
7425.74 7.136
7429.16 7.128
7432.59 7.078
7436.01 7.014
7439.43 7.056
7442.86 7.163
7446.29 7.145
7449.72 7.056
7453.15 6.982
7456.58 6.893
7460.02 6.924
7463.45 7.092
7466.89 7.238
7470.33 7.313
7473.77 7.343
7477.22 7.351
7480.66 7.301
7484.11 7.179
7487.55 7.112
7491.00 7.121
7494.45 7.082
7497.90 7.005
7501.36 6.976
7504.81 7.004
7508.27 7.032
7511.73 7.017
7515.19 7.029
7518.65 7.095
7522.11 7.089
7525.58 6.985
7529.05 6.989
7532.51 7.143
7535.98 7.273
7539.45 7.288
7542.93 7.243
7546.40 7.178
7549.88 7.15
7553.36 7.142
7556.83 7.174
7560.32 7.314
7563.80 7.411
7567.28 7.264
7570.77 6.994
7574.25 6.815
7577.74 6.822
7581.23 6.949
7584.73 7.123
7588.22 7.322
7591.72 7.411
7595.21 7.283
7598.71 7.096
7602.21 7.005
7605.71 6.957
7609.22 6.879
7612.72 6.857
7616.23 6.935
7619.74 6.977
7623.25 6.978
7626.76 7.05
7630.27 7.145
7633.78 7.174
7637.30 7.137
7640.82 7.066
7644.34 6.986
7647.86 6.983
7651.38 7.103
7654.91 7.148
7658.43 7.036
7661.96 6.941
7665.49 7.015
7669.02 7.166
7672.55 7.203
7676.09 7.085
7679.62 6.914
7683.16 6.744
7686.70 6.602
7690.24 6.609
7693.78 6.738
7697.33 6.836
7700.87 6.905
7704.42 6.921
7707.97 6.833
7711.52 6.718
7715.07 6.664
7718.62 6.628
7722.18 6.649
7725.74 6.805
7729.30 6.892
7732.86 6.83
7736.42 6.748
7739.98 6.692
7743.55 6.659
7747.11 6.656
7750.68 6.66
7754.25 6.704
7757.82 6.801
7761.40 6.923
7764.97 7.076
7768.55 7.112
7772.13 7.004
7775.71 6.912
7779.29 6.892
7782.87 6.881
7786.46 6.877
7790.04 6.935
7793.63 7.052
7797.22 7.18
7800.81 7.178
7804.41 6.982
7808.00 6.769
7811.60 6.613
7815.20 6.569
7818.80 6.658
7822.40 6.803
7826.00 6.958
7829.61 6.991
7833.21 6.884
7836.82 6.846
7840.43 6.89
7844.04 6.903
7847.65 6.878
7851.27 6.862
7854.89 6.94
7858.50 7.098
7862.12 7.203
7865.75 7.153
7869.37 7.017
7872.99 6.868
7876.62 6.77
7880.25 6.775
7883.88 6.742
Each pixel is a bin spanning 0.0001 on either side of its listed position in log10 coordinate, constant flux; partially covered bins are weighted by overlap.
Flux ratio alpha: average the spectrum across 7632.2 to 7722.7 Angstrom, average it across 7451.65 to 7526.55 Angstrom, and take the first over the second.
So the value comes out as 0.97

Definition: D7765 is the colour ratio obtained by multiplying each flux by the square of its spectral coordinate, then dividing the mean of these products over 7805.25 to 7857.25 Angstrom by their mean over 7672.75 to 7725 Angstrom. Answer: 1.04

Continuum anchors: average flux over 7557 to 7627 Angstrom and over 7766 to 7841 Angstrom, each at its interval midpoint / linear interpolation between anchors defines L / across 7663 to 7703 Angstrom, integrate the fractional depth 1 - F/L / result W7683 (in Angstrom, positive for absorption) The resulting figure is 0.62 Angstrom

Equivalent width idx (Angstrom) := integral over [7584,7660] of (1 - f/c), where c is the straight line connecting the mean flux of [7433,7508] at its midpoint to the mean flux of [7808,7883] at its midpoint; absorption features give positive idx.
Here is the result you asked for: -0.6 Angstrom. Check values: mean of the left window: 7.11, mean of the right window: 6.88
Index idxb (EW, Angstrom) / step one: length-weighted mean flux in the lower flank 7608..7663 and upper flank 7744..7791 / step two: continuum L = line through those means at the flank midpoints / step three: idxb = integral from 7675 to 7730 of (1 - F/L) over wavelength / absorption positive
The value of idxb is 1.4 Angstrom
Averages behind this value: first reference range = 7.03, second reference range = 6.87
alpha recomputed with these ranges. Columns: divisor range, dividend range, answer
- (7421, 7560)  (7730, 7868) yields 0.97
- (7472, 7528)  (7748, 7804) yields 0.98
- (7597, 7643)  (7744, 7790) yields 0.98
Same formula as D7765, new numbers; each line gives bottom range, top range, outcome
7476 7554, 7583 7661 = 1.02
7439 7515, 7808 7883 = 1.07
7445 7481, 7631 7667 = 1.04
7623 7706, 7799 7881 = 1.03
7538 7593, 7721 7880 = 1.02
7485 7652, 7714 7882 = 1.03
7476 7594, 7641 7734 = 1.01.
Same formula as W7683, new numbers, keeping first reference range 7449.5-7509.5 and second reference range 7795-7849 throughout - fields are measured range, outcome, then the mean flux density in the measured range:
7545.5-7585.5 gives -0.3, 7.11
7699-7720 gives 0.5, 6.78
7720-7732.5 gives 0.3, 6.78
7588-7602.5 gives -0.4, 7.24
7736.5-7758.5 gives 0.7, 6.7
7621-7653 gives -0.3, 7.07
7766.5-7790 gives -0.1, 6.95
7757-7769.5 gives -0.1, 6.98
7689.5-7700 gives 0.3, 6.76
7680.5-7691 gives 0.4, 6.68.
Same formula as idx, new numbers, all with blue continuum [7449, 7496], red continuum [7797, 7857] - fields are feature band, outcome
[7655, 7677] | -0.3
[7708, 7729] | 0.7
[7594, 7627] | 0.2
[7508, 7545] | 0.0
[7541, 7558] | -0.2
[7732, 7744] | 0.4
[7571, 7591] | 0.1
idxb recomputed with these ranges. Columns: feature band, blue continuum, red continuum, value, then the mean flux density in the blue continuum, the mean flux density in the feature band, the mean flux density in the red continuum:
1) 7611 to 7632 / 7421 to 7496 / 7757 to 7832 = 0.1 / 7.13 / 6.99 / 6.91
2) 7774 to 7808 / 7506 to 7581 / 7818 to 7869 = 0.0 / 7.11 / 6.98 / 6.94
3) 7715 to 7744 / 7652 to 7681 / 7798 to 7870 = 1.1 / 7.07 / 6.74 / 6.91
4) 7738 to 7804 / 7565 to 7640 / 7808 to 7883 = 0.3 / 7.06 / 6.9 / 6.88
